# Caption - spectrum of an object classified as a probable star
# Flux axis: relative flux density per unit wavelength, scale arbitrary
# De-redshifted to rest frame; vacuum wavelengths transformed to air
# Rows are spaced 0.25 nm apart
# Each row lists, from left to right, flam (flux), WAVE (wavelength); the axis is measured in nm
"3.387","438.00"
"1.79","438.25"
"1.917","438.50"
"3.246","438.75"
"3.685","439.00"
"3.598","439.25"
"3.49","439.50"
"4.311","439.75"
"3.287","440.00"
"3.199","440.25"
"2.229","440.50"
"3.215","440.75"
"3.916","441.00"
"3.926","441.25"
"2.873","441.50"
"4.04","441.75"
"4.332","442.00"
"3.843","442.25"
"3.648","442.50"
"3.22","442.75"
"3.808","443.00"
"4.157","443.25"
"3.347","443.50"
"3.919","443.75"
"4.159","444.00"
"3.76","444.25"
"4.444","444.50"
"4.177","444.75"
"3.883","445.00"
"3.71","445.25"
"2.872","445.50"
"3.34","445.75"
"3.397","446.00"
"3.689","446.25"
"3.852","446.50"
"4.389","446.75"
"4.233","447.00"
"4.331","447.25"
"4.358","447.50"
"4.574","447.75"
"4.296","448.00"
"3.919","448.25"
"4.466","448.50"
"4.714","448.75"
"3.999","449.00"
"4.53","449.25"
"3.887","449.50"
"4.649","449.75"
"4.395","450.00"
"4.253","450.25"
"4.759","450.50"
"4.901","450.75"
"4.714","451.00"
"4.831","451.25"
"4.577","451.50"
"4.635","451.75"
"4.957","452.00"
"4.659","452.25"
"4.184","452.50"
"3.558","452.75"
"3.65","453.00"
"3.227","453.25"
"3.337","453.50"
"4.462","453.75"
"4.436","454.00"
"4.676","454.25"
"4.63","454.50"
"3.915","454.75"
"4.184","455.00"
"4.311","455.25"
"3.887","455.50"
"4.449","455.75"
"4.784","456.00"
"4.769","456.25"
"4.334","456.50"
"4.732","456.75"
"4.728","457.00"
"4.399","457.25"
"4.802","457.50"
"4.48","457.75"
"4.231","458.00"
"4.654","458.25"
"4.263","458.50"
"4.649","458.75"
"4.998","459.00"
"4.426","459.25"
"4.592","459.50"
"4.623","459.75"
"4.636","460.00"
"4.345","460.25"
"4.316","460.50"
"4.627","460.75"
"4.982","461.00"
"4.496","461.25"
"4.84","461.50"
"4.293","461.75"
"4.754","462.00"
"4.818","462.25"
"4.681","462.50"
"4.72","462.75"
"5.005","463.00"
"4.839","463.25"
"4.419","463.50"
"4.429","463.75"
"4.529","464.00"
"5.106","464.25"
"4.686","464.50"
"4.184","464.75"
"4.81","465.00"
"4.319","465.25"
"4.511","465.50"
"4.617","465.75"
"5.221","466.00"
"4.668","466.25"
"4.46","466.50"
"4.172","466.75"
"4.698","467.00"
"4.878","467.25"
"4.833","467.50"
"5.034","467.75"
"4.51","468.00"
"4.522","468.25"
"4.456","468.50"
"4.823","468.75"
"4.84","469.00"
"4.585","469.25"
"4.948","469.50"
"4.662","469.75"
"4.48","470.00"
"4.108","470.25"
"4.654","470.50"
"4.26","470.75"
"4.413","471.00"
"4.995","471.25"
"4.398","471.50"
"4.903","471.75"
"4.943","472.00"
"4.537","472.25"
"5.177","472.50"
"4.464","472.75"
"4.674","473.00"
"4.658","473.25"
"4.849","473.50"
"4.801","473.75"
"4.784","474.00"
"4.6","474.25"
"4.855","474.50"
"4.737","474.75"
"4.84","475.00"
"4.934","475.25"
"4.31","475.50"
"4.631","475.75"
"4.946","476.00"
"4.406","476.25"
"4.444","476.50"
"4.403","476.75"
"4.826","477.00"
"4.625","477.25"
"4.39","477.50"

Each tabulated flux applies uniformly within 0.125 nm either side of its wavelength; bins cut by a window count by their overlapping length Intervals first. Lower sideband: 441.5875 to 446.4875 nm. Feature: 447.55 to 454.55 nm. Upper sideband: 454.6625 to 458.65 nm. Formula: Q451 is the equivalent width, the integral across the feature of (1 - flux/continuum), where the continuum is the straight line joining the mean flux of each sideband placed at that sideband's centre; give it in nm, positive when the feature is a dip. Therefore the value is -0.359 nm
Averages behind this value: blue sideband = 3.77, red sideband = 4.44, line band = 4.35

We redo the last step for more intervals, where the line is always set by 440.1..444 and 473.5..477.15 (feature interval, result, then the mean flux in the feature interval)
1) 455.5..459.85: -0.483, 4.56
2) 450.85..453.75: -0.222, 4.23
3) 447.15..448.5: -0.188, 4.31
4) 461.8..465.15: -0.298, 4.68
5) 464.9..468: -0.199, 4.68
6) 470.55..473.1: -0.059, 4.68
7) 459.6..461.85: -0.198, 4.58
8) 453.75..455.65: -0.140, 4.3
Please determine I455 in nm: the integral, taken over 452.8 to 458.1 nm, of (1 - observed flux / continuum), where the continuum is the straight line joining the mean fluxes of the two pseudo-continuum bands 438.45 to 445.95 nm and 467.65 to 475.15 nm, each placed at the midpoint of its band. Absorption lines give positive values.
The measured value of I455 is -0.26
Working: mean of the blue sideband 3.6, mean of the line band 4.3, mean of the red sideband 4.68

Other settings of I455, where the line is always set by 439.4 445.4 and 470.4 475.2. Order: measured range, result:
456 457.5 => -0.160 nm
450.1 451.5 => -0.244 nm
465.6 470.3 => -0.117 nm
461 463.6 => -0.201 nm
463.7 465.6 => -0.057 nm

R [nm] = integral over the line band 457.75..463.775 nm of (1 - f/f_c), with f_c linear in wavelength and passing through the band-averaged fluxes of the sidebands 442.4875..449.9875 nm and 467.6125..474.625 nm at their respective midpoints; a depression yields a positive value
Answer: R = -0.29 nm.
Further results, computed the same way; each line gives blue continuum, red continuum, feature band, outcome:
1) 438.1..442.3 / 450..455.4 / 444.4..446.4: 0.03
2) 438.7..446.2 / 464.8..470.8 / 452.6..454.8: 0.05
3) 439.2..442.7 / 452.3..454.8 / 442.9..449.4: -0.45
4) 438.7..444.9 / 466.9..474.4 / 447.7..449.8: -0.21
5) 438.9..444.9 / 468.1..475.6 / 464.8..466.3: -0.07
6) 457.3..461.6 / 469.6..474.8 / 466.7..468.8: -0.02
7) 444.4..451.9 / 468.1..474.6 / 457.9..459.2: -0.04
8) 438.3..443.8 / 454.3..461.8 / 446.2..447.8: -0.15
